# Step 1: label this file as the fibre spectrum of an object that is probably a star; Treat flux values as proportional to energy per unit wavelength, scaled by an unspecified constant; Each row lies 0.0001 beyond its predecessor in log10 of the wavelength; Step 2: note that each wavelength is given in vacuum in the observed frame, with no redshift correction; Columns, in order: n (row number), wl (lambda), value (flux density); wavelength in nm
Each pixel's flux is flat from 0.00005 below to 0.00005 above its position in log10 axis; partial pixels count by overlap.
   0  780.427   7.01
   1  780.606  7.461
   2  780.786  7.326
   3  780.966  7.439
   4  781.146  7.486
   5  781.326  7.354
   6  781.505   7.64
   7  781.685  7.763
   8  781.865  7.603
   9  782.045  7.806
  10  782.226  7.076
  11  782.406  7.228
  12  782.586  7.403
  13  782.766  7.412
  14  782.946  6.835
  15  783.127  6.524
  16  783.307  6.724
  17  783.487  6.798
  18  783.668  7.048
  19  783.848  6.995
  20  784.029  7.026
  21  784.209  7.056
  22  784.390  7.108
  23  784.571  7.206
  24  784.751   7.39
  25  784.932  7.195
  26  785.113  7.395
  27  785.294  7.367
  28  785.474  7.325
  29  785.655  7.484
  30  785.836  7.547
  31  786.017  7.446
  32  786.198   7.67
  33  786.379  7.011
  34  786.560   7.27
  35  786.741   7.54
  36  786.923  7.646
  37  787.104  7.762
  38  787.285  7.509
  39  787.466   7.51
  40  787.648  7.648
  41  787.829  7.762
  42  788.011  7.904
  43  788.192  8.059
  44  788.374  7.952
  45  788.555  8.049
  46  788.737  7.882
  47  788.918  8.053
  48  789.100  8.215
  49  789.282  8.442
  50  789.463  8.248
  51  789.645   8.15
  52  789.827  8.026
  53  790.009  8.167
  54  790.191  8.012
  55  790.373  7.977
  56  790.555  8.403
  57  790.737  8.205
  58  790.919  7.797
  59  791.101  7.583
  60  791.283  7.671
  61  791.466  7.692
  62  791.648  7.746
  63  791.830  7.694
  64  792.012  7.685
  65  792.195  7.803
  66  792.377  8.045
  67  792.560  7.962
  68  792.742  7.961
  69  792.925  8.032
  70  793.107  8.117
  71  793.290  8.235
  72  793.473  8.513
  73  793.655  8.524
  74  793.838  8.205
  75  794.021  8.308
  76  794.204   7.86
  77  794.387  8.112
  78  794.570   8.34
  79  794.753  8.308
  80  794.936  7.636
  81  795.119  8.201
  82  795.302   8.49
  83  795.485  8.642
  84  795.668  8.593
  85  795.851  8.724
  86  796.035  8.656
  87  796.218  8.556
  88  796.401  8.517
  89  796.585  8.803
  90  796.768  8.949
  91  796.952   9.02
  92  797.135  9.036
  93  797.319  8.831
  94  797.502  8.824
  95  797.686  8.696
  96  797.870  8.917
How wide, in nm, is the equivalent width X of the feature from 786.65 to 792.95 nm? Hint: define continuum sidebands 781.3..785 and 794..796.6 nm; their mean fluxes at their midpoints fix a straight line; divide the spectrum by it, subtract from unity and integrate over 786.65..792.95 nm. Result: -0.06 nm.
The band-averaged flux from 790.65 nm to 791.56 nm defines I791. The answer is 7.79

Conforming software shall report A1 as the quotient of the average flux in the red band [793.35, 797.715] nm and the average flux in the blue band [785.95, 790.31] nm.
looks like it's 1.09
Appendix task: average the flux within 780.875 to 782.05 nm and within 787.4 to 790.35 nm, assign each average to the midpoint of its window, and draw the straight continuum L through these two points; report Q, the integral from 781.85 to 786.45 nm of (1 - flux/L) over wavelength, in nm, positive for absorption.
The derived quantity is 0.307 nm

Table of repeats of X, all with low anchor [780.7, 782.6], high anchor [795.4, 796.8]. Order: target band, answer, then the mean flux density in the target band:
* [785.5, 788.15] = 0.12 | 7.55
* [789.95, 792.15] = 0.10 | 7.88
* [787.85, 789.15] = 0.01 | 8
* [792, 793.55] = 0.06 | 8.05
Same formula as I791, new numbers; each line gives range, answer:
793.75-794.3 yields 8.12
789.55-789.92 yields 8.08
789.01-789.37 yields 8.32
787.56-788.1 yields 7.77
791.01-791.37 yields 7.63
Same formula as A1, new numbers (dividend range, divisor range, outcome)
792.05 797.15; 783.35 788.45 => 1.13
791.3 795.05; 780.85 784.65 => 1.11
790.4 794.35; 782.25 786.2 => 1.11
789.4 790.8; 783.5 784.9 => 1.15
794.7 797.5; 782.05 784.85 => 1.22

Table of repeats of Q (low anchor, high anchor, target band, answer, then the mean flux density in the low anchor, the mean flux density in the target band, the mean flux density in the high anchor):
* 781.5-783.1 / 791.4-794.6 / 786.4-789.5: -0.04 nm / 7.37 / 7.83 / 8.04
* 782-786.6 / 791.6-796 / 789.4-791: -0.06 nm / 7.2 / 8.11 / 8.17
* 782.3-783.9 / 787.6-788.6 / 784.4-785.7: 0.01 nm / 7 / 7.32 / 7.9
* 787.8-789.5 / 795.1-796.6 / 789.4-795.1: 0.20 nm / 8.06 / 8.03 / 8.58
